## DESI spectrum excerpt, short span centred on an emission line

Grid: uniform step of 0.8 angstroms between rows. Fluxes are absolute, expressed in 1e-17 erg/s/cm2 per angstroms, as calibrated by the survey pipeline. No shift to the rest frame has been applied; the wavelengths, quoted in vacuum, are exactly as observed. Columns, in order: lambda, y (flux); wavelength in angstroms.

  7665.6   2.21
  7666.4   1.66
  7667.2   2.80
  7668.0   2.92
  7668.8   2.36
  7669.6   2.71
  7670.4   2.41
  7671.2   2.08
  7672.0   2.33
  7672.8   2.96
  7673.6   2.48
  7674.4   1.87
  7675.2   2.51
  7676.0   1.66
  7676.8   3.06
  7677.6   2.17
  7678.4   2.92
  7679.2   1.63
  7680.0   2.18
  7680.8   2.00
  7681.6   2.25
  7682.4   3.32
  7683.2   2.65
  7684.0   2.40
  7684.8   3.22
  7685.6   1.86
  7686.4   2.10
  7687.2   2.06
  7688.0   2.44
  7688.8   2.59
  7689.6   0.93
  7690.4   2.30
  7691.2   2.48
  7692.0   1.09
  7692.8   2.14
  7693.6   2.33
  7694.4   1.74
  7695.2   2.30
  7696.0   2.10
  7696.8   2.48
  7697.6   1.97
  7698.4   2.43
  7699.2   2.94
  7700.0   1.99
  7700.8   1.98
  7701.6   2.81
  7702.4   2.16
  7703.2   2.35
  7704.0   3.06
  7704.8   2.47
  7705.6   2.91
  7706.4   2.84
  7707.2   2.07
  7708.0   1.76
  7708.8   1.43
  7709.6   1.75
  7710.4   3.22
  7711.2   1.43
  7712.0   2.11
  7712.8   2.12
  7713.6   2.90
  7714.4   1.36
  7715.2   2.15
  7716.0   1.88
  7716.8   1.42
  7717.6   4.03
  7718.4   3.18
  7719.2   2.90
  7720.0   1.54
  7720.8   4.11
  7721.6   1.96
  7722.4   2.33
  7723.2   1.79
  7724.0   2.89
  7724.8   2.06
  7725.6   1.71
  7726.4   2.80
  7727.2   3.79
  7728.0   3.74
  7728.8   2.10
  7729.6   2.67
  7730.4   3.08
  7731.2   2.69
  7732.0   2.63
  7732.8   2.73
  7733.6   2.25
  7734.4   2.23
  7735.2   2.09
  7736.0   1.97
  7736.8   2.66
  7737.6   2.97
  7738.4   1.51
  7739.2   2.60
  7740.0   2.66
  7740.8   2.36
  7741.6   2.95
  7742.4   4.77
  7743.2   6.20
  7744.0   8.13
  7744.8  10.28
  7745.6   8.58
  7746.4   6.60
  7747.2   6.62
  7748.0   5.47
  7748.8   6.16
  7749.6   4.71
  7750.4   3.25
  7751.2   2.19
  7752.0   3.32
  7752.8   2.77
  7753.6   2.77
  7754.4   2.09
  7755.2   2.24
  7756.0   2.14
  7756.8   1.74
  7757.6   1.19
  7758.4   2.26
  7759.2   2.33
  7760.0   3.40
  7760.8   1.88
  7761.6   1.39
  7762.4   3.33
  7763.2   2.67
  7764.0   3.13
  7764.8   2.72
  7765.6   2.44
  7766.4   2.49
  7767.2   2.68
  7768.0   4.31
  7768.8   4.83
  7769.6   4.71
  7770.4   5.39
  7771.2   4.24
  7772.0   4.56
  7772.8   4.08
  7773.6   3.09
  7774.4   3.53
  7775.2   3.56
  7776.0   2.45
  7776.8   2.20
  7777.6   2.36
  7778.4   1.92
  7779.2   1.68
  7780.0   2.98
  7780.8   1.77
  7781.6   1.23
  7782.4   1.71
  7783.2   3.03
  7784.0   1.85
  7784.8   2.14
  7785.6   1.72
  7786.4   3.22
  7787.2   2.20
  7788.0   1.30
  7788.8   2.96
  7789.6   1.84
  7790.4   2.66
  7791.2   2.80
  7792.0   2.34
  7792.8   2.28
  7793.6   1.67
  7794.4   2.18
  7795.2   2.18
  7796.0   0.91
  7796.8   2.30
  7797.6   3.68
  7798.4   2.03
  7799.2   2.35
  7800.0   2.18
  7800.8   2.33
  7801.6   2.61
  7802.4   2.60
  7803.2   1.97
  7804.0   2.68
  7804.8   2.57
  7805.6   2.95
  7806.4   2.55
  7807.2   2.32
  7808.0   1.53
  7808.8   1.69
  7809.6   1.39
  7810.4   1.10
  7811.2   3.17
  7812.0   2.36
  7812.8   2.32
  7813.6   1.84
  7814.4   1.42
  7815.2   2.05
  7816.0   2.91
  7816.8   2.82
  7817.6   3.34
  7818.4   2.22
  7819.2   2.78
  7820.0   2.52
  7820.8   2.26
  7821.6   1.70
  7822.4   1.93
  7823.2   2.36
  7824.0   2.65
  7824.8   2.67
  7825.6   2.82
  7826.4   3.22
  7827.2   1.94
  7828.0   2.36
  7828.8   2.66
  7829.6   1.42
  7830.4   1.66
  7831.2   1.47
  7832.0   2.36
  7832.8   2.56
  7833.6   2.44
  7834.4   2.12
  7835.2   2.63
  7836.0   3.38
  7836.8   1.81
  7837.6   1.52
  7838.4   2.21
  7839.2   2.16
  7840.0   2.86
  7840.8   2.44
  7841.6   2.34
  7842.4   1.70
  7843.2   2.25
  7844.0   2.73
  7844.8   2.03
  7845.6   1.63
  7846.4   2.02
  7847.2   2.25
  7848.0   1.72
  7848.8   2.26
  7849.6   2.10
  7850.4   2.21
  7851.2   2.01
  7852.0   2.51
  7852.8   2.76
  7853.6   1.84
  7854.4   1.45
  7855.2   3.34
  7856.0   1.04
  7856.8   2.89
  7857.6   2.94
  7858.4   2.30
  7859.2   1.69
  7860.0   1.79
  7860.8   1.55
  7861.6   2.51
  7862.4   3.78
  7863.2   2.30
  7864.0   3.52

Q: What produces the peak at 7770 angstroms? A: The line [N II]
